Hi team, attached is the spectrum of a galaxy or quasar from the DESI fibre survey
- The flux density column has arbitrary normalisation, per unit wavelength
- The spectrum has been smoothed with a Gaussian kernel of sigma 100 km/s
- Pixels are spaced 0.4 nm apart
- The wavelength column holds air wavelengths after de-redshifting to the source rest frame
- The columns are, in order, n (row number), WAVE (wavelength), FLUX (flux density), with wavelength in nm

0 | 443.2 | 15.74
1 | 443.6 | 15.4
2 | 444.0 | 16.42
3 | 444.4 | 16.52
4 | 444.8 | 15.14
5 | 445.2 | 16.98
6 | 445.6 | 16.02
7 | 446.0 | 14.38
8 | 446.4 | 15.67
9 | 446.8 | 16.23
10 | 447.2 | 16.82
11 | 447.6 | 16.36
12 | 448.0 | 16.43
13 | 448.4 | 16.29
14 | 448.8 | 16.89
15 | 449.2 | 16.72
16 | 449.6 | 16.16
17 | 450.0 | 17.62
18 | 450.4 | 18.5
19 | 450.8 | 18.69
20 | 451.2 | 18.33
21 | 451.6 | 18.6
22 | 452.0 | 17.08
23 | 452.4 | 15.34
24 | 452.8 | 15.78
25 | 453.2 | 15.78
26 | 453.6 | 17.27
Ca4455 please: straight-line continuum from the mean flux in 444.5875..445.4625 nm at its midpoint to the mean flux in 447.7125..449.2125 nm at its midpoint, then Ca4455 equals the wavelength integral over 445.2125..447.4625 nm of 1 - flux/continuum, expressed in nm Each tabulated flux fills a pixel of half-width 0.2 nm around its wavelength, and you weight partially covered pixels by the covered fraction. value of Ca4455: 0.04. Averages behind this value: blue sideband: 16.1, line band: 15.9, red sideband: 16.6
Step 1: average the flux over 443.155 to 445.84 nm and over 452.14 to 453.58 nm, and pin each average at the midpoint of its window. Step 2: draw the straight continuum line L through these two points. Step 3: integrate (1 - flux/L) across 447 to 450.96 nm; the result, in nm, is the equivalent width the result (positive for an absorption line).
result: -0.27 nm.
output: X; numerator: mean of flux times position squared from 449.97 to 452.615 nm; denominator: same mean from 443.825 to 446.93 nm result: 1.14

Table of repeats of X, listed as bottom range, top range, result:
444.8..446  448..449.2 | 1.06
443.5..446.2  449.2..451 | 1.14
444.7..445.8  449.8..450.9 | 1.16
